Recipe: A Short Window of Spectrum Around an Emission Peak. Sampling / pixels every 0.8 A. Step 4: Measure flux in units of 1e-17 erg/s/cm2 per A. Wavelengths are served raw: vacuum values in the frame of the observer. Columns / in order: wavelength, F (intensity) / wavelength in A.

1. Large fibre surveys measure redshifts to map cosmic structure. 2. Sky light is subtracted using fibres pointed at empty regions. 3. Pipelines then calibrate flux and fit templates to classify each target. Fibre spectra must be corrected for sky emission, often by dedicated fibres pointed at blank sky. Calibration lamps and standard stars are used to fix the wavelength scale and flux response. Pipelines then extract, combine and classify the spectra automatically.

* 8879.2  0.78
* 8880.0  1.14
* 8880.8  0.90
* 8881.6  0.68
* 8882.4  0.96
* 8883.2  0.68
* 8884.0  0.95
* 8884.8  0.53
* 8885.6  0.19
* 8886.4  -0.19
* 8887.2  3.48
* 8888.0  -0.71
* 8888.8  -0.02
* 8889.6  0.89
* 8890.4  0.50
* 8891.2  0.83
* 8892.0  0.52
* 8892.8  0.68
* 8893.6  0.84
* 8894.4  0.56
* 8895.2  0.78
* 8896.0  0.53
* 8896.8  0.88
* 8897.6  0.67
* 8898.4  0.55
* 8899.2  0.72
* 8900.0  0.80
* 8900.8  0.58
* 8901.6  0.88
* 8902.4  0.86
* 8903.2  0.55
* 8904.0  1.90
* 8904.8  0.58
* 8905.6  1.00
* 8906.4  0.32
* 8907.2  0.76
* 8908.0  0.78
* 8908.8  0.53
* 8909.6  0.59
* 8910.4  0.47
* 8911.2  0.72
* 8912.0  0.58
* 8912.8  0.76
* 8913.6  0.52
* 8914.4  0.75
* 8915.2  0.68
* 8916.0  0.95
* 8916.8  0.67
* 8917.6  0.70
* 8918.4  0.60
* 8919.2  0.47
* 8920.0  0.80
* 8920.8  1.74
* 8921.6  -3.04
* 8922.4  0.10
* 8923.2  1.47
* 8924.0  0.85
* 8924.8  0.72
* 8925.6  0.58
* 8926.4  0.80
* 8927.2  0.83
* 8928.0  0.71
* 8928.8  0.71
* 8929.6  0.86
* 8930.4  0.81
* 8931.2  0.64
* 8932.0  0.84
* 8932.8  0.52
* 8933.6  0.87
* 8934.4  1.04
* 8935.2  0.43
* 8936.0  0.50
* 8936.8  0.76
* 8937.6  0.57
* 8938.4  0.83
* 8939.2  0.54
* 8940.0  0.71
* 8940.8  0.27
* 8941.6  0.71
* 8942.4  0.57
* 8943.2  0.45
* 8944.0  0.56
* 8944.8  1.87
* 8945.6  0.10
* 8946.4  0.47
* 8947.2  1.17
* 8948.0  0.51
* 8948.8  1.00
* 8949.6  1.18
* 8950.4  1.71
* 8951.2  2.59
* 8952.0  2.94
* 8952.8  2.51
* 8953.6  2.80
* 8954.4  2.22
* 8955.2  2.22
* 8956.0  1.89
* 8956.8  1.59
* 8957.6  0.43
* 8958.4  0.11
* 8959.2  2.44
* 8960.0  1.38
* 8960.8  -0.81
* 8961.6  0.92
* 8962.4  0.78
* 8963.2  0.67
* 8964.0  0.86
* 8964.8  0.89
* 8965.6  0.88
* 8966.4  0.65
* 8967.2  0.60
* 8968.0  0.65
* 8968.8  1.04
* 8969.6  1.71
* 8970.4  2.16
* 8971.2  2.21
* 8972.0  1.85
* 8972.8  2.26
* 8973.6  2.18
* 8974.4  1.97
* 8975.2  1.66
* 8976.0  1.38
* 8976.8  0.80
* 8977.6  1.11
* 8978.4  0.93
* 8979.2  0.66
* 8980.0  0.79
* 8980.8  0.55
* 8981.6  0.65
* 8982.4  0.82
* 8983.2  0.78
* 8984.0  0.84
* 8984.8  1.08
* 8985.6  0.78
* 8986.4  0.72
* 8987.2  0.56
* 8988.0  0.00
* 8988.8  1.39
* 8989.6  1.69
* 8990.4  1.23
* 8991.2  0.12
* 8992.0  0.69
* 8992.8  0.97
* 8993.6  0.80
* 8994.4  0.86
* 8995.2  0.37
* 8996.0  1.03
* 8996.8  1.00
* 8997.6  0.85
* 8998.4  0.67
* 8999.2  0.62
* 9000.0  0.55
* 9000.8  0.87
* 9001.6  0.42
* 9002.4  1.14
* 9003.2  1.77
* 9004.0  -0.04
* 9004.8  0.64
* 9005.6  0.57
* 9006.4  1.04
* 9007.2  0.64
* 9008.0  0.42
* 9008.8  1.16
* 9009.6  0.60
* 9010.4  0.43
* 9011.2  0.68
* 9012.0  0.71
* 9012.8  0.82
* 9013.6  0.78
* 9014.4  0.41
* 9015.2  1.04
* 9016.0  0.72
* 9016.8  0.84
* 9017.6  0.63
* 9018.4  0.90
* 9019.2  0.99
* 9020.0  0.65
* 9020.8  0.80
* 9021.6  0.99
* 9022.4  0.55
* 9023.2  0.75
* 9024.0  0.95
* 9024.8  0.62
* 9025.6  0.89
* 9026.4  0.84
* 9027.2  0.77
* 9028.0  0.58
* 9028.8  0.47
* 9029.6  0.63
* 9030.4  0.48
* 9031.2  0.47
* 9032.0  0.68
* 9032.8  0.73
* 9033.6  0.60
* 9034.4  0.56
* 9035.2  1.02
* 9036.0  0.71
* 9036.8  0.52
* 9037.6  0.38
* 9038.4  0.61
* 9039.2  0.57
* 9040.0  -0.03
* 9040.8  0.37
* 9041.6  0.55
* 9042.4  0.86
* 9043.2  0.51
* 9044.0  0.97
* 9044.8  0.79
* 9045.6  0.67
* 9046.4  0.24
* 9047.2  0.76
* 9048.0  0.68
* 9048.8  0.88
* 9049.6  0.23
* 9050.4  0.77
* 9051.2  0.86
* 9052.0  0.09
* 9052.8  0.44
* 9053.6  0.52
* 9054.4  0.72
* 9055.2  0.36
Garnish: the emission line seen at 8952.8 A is [S II] 6716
